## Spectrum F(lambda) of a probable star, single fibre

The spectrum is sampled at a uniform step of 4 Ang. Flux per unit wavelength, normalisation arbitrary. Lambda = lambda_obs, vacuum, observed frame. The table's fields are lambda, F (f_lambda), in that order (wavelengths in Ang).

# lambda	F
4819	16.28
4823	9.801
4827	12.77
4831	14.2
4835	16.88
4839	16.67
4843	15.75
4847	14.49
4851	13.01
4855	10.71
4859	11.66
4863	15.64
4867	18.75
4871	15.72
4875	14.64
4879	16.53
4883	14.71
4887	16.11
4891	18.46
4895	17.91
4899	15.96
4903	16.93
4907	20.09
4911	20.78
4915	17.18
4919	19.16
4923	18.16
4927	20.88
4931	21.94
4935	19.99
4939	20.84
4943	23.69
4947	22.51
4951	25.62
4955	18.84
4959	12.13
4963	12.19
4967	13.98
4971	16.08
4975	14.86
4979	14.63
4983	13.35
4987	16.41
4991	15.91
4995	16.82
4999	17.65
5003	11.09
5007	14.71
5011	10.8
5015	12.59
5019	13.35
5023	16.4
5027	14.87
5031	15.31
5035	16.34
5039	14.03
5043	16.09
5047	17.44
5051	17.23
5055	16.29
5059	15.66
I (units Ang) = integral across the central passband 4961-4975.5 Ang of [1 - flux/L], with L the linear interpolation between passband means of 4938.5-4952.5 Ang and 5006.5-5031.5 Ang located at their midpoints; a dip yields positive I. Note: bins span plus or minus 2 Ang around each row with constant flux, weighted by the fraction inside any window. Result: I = 4.36 Ang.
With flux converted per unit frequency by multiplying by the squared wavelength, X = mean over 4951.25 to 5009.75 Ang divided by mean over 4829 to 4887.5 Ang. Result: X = 1.06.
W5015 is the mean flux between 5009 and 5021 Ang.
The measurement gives 12.2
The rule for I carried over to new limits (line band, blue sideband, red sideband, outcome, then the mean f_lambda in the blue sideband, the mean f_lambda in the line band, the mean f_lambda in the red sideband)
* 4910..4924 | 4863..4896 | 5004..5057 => -2.3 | 16.5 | 18.7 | 15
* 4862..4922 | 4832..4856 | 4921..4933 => 2.3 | 14.7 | 17.3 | 20.3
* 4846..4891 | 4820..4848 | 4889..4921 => 4.0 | 14.4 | 14.9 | 18.3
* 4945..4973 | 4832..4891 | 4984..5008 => -3.7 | 15.2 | 17.3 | 15.4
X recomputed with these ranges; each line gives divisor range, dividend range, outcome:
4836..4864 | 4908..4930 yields 1.42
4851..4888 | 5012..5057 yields 1.11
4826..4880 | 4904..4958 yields 1.43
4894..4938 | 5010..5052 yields 0.82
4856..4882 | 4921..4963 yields 1.35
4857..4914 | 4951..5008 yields 0.95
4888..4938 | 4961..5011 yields 0.80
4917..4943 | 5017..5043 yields 0.77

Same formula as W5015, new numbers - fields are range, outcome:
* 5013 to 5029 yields 14.3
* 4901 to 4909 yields 18.5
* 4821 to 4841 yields 14.1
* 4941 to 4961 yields 20.6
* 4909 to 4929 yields 19.2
